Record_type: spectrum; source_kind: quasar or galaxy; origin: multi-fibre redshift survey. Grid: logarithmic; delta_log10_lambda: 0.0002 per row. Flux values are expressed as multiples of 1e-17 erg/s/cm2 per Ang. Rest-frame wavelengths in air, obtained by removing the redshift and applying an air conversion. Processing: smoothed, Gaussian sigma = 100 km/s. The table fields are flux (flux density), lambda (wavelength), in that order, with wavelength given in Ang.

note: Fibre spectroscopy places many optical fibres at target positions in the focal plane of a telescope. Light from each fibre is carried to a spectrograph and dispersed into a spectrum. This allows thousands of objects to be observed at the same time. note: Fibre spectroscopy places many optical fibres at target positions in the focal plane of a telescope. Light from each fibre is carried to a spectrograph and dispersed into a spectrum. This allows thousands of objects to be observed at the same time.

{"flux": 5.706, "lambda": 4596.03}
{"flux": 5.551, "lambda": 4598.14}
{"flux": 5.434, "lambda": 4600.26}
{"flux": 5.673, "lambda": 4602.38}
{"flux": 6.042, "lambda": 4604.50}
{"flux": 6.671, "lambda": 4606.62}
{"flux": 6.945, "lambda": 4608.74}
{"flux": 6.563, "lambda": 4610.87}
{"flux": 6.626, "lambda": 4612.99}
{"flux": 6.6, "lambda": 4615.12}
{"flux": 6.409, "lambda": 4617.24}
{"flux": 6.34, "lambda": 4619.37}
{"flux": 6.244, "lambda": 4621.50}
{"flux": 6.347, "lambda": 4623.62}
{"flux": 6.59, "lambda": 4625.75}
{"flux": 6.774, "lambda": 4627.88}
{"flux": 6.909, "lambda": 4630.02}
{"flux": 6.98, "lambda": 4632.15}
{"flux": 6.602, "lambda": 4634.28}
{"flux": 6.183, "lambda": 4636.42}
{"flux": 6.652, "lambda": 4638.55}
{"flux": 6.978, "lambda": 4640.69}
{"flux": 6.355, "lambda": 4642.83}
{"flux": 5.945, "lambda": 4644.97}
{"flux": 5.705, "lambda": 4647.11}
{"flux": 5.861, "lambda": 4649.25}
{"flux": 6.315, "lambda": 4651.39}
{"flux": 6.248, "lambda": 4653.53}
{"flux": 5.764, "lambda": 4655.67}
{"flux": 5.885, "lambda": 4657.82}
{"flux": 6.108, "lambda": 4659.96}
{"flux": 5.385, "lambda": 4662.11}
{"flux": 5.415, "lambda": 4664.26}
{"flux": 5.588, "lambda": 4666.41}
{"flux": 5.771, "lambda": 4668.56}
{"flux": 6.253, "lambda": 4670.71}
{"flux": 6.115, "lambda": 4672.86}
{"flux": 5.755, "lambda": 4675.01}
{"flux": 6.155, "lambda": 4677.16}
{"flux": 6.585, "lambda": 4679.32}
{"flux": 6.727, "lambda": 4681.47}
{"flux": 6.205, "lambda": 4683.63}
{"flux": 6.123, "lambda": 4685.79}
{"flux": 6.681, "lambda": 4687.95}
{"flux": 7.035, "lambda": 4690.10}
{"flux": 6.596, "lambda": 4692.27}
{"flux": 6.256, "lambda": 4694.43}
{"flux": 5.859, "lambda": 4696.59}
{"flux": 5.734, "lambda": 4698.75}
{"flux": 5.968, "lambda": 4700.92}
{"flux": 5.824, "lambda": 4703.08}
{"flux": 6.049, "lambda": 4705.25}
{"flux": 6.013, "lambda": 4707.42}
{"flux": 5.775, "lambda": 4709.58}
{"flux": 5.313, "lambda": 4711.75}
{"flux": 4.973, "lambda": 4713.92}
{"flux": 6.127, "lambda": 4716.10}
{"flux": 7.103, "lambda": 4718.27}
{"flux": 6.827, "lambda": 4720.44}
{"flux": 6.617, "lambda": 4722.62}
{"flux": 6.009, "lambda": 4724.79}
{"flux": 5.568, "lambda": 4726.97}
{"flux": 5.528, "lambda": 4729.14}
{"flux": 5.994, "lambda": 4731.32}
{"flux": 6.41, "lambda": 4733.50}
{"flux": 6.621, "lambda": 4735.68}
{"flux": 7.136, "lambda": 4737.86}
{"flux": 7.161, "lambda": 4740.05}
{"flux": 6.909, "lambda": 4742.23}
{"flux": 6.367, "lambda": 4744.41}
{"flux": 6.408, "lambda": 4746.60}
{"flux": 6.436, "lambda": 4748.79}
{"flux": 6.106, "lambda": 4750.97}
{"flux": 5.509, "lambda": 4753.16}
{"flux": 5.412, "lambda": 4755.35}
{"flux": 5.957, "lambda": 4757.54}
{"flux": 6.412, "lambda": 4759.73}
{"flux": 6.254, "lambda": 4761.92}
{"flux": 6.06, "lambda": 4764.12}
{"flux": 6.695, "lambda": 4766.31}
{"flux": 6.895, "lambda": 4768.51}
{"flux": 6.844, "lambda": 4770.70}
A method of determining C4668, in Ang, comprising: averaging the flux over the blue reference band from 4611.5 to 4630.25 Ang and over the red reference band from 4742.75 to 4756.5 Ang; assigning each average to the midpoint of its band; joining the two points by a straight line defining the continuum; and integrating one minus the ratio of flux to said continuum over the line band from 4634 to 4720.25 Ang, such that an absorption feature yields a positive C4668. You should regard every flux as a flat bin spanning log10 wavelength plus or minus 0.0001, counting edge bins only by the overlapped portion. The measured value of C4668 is 3.1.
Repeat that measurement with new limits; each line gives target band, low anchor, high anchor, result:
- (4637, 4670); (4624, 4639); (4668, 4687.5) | 2.3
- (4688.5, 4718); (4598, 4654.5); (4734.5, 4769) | 1.7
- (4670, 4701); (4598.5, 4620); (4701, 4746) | -0.2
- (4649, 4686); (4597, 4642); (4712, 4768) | 2.0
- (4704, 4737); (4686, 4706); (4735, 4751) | 2.0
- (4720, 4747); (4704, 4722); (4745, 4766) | -1.6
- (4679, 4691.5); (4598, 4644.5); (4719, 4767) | -0.4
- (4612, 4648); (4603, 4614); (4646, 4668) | -1.6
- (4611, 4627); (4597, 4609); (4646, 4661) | -1.3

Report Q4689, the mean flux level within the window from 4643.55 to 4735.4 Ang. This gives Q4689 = 6.06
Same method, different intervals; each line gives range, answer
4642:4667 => 5.88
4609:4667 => 6.29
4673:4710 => 6.2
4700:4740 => 6.13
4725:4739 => 6.2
